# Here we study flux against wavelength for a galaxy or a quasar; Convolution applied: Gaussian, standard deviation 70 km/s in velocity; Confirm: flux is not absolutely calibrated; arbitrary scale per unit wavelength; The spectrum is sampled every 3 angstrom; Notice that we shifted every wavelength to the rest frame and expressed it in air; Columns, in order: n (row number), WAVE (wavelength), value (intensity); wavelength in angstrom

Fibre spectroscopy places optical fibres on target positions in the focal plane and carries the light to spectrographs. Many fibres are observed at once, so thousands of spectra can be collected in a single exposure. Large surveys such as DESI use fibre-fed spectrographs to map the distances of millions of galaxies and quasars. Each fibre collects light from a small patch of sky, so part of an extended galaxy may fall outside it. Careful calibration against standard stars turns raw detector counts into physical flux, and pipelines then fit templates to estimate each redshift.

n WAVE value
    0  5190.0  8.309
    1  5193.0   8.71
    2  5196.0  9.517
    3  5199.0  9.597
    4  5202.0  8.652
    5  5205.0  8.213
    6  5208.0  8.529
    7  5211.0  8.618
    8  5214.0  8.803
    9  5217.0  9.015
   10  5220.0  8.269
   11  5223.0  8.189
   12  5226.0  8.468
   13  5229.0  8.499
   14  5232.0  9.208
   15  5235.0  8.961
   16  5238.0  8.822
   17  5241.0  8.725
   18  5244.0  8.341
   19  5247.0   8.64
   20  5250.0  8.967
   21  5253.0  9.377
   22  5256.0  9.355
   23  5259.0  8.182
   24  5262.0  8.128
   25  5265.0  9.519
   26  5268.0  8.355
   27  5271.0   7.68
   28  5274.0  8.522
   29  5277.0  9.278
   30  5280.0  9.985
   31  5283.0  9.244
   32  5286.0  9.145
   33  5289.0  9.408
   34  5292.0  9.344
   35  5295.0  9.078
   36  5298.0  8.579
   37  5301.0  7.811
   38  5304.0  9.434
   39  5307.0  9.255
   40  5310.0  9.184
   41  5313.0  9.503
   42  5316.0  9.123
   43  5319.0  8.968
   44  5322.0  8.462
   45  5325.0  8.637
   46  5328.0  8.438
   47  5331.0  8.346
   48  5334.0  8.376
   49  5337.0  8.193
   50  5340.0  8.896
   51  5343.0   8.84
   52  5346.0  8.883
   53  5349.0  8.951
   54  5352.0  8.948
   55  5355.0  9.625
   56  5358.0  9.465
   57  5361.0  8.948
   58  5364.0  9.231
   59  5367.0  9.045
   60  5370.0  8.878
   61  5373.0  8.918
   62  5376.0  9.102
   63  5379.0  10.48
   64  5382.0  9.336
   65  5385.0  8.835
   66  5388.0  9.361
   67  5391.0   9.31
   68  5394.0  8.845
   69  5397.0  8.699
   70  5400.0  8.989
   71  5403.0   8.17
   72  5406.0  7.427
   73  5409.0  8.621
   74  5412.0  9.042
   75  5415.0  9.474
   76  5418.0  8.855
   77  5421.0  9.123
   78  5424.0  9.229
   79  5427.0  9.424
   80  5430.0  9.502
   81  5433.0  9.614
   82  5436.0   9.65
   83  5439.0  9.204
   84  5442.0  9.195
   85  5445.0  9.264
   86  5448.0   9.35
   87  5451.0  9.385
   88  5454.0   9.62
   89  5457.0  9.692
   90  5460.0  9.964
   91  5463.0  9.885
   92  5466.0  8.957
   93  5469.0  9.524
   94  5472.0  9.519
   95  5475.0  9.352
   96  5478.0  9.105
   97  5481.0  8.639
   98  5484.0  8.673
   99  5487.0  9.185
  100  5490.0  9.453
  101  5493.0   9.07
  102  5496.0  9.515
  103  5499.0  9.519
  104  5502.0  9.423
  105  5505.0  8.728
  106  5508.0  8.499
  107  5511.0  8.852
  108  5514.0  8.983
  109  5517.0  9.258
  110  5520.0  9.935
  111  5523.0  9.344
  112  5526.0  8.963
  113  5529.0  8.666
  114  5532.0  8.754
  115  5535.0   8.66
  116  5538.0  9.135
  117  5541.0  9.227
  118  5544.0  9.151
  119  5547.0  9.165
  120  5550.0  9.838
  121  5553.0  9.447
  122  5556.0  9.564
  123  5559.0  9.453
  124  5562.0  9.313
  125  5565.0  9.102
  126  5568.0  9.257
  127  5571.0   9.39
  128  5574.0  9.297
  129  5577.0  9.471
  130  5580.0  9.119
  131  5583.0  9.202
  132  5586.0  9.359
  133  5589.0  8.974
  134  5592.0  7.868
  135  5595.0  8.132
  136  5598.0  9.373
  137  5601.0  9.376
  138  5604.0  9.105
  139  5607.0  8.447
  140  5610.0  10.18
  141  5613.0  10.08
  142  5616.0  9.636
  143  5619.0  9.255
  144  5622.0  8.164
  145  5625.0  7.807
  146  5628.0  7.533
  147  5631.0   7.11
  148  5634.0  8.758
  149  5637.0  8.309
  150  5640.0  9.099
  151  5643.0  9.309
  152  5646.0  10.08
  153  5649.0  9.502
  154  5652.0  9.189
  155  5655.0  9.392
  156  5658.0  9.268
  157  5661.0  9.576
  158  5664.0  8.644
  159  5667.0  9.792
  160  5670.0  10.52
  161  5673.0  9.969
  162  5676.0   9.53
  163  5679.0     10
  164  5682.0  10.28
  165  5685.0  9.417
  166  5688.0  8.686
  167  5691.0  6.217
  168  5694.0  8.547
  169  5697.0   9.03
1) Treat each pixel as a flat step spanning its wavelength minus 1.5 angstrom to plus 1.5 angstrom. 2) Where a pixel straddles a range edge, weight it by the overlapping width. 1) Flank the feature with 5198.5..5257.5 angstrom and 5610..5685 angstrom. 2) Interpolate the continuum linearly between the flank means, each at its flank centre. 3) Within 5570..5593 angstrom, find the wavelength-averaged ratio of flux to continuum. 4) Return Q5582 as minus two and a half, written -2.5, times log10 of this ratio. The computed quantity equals 0.01 mag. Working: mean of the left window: 8.75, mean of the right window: 9.22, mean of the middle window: 9.1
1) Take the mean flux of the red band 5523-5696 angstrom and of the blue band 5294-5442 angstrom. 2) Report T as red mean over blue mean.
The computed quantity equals 1.0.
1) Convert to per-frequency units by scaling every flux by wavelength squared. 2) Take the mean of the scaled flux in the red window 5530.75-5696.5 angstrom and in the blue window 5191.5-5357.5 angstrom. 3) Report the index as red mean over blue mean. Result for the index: 1.17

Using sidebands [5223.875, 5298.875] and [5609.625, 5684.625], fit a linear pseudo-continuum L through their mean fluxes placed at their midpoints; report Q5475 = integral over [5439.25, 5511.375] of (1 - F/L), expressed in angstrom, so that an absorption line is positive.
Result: -1.6 angstrom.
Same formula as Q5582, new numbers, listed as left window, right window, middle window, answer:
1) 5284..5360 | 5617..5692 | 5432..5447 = -0.05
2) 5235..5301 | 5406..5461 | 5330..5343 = 0.07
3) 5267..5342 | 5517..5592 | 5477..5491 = 0.01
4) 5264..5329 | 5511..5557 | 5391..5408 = 0.07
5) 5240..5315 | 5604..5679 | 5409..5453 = -0.03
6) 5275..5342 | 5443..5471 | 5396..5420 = 0.08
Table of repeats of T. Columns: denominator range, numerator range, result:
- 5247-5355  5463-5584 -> 1.04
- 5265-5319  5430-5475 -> 1.05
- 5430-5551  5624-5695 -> 0.98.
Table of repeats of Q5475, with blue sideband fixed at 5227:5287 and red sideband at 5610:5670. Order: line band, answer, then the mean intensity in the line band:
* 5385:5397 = -0.2 angstrom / 9.07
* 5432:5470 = -2.3 angstrom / 9.48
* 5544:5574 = -1.3 angstrom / 9.38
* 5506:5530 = -0.2 angstrom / 9.06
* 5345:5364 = -0.6 angstrom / 9.15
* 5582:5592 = 0.0 angstrom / 8.98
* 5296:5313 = -0.1 angstrom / 8.92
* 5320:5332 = 0.5 angstrom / 8.5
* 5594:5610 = 0.0 angstrom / 9.03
